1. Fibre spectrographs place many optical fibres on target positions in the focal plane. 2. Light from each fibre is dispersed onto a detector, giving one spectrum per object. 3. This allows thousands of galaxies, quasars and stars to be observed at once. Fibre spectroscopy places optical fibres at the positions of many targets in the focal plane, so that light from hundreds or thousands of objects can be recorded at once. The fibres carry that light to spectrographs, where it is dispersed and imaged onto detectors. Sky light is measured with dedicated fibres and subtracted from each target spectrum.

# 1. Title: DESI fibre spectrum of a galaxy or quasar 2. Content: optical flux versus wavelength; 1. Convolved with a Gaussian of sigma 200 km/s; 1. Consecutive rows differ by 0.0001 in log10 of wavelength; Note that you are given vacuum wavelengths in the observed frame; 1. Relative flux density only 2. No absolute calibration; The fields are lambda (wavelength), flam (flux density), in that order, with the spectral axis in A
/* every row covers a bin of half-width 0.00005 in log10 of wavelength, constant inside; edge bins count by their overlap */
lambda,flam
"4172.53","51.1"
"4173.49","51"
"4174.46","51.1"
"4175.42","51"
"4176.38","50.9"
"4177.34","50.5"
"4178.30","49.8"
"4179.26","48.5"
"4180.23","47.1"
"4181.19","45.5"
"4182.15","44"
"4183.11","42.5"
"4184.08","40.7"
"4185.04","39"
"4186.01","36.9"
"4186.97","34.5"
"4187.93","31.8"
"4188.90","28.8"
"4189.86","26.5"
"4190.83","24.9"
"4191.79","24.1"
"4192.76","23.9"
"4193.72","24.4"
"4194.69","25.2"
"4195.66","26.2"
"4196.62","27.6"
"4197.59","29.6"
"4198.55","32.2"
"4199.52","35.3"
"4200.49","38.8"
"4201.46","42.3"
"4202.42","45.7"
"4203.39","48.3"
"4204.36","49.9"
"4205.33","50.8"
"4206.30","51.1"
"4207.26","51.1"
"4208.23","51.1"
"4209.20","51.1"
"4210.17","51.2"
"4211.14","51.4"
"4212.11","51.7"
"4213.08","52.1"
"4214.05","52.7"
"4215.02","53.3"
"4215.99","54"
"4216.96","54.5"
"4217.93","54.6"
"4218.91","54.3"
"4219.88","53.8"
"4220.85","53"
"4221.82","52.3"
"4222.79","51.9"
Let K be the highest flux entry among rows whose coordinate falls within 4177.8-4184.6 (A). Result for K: 49.8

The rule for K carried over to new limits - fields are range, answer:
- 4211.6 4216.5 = 54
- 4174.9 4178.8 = 51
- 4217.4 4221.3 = 54.6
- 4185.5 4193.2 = 36.9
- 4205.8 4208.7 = 51.1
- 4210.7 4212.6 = 51.7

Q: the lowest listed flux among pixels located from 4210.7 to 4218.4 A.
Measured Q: 51.4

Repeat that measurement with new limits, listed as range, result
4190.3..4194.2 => 23.9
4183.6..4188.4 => 31.8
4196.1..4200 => 27.6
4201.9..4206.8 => 45.7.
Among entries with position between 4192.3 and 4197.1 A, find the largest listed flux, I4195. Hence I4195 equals 27.6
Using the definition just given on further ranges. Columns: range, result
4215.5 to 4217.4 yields 54.5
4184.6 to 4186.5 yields 39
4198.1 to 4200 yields 35.3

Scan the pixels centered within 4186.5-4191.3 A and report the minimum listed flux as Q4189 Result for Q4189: 24.9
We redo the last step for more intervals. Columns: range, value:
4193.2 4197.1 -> 24.4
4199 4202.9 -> 35.3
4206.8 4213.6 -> 51.1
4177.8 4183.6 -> 42.5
